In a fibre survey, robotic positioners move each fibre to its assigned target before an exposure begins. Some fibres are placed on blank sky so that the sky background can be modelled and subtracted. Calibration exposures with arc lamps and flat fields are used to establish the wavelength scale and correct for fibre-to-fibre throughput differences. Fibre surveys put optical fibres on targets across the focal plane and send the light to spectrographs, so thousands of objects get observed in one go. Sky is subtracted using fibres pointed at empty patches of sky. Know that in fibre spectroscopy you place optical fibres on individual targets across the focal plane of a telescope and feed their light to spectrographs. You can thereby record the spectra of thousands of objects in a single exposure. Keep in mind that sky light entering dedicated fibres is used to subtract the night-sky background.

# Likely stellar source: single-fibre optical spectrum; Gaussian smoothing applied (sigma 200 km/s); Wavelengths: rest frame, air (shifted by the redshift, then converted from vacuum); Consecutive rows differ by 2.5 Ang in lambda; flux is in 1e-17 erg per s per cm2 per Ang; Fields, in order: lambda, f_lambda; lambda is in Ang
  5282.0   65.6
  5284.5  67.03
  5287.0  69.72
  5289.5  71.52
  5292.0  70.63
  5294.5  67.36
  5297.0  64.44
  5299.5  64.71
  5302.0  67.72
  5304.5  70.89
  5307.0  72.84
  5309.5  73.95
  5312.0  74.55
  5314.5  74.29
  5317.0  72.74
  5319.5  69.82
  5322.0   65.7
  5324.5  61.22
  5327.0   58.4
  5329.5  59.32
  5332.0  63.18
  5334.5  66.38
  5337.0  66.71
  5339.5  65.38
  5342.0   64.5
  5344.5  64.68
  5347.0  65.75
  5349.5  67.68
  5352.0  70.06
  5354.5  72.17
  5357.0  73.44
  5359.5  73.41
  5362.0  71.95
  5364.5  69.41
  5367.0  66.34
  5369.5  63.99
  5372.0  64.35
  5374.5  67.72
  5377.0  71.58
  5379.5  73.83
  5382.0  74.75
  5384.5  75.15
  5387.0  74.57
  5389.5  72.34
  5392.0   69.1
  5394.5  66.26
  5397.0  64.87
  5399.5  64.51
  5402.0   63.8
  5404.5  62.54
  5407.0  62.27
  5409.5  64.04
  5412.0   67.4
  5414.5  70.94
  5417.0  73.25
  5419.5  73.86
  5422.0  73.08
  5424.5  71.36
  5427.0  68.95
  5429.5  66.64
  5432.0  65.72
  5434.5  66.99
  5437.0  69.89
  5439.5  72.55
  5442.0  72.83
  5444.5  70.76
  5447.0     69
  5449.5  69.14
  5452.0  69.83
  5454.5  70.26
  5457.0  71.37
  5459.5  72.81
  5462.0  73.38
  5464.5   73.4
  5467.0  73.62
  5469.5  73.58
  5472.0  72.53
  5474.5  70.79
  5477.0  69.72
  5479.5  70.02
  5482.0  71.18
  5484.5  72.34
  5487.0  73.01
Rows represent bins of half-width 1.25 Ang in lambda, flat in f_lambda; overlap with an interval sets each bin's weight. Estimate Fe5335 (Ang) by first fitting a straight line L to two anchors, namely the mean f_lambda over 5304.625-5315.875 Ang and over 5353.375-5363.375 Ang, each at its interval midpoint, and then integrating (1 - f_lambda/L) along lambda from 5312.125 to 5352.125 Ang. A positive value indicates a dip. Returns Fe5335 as 3.9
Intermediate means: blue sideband 73.6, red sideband 72.7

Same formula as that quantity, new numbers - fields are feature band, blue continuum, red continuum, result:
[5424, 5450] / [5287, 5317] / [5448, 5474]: 0.8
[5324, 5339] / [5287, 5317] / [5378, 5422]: 1.6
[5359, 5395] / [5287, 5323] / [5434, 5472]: 0.2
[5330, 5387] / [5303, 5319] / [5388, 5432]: 1.4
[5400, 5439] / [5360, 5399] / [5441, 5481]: 1.4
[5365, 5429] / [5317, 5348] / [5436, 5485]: -0.7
